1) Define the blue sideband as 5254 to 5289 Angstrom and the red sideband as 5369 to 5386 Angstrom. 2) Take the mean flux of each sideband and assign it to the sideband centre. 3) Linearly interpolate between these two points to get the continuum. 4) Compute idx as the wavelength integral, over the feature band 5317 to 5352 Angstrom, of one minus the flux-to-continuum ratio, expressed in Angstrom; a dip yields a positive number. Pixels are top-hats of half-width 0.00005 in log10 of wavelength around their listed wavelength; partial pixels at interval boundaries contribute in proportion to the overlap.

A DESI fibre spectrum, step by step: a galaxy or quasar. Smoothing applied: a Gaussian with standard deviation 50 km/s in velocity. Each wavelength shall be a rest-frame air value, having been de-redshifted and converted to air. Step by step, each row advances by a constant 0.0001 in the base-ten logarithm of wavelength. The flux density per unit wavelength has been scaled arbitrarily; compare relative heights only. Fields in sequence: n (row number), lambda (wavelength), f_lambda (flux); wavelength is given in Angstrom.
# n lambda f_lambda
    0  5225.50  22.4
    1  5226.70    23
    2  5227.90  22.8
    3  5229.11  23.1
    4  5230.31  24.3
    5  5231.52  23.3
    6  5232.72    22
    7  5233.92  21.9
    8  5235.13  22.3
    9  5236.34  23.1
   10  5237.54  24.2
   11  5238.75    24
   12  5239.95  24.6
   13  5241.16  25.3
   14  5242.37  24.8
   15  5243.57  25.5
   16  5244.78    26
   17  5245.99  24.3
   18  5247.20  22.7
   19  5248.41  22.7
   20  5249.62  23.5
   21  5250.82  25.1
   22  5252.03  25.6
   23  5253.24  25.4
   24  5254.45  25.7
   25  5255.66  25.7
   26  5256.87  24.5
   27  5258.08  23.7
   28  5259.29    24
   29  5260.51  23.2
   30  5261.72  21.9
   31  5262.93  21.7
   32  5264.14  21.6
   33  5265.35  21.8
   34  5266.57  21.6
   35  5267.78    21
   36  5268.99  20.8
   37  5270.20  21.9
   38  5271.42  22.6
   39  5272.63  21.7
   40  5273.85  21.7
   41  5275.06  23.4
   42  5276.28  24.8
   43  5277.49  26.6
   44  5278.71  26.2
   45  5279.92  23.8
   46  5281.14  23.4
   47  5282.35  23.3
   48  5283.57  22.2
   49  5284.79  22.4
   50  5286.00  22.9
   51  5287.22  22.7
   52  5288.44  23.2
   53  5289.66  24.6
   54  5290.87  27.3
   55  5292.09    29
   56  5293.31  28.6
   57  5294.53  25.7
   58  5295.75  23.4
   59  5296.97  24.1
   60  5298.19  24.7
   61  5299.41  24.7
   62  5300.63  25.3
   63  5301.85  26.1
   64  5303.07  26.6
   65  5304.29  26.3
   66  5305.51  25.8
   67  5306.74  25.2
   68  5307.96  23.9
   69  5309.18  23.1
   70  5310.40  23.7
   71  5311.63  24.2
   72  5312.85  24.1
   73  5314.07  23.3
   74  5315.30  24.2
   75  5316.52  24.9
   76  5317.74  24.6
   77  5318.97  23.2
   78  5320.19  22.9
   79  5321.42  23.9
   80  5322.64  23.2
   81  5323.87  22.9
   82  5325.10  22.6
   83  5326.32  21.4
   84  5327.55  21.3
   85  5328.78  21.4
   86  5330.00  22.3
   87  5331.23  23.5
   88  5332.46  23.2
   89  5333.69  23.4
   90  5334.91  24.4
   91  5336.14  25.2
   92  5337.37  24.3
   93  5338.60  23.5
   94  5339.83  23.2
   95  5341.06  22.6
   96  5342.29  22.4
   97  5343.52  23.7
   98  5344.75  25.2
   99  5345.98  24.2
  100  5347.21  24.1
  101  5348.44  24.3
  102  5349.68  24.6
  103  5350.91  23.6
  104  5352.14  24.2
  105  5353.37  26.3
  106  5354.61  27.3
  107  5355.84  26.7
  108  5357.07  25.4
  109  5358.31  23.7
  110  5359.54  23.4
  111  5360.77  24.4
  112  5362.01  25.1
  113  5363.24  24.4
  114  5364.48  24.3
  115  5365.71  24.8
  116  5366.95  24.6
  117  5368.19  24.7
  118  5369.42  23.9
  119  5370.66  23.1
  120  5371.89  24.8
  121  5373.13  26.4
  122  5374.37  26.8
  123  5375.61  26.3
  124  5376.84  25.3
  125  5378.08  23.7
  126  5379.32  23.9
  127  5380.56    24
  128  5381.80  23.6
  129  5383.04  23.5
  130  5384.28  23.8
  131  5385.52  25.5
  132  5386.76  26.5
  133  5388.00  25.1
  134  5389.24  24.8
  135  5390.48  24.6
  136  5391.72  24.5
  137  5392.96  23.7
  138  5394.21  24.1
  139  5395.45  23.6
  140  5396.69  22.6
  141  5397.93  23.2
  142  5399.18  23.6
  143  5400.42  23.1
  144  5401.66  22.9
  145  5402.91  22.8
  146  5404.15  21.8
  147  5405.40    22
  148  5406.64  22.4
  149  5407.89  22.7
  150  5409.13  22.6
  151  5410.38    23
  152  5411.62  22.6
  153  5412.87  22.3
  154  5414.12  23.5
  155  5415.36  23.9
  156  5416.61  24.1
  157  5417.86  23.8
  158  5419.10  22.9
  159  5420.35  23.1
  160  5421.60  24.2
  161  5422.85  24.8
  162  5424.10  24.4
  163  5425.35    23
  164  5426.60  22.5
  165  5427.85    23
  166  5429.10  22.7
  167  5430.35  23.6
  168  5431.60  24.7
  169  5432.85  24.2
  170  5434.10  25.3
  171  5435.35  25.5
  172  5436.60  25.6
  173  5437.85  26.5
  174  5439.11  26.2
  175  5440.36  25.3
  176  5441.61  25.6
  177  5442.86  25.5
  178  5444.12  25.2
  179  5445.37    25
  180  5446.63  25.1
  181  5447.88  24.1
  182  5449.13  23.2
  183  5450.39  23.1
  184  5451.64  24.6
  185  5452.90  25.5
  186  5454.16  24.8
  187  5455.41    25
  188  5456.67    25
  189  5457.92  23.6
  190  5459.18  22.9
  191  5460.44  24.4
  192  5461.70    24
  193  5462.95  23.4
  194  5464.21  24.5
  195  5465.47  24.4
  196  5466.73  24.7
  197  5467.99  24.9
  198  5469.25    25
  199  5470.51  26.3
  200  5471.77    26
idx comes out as 0.8 Angstrom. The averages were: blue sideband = 23.1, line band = 23.4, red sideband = 24.6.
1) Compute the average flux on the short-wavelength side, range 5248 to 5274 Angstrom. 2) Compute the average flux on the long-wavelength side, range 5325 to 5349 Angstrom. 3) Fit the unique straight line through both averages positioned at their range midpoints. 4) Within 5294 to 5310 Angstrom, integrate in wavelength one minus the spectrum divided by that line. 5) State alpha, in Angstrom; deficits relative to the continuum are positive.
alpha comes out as -1.2 Angstrom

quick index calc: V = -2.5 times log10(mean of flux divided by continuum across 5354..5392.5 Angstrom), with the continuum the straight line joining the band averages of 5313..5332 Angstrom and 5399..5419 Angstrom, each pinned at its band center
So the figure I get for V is -0.08 mag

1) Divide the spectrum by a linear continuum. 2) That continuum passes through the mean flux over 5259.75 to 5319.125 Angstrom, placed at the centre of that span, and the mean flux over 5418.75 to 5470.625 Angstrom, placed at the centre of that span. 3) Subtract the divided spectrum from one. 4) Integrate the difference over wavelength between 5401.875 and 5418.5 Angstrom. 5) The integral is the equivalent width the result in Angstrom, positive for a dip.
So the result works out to 1.0 Angstrom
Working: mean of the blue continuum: 23.9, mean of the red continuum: 24.4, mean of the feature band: 22.9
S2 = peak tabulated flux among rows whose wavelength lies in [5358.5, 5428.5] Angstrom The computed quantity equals 26.8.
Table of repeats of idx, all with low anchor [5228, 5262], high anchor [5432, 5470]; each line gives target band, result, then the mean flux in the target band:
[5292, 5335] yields 0.21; 24.1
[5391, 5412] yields 1.32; 23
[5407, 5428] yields 1.12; 23.3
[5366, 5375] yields -0.16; 24.9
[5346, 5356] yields -0.26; 25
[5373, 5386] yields -0.13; 24.7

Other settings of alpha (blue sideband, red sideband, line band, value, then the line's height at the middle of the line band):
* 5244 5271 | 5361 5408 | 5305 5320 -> -0.3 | 23.7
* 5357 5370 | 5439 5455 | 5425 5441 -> 0.2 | 24.8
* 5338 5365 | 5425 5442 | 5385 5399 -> 0.1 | 24.5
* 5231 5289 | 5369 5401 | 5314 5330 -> 0.6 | 23.9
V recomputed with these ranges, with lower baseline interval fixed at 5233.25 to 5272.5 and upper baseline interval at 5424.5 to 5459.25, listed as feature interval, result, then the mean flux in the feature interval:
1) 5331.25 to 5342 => 0.013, 23.7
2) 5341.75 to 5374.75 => -0.026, 24.7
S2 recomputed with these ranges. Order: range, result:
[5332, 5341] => 25.2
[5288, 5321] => 29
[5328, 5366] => 27.3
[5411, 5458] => 26.5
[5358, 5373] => 25.1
